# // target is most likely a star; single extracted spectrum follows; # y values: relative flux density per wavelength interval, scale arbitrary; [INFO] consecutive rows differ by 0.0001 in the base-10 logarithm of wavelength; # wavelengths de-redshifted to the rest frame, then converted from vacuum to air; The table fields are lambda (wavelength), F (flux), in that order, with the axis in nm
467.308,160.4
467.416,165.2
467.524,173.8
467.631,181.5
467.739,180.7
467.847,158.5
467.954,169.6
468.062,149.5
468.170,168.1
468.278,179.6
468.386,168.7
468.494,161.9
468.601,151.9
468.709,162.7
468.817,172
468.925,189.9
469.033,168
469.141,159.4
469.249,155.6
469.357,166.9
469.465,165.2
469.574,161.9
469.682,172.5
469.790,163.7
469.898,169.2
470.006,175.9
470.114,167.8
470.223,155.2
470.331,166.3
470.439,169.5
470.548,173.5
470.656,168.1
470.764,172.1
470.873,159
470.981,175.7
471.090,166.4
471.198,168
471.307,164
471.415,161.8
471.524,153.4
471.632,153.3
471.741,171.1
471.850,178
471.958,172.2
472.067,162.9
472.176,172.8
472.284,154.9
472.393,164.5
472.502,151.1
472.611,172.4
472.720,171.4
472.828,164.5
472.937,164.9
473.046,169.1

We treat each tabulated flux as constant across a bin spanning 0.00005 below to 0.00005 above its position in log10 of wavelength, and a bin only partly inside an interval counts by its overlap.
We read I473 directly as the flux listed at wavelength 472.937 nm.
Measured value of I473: 164.9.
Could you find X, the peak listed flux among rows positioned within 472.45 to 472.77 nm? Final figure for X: 172.4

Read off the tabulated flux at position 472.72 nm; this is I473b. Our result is 171.4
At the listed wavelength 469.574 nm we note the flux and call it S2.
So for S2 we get 161.9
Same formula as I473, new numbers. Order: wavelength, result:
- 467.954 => 169.6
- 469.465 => 165.2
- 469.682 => 172.5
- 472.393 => 164.5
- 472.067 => 162.9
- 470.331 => 166.3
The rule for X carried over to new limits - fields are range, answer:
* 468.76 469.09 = 189.9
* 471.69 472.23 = 178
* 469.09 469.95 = 172.5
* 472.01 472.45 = 172.8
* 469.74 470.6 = 175.9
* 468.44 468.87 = 172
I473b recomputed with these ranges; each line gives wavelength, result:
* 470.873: 159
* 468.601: 151.9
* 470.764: 172.1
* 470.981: 175.7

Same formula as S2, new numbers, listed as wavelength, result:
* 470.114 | 167.8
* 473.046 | 169.1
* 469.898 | 169.2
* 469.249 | 155.6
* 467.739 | 180.7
